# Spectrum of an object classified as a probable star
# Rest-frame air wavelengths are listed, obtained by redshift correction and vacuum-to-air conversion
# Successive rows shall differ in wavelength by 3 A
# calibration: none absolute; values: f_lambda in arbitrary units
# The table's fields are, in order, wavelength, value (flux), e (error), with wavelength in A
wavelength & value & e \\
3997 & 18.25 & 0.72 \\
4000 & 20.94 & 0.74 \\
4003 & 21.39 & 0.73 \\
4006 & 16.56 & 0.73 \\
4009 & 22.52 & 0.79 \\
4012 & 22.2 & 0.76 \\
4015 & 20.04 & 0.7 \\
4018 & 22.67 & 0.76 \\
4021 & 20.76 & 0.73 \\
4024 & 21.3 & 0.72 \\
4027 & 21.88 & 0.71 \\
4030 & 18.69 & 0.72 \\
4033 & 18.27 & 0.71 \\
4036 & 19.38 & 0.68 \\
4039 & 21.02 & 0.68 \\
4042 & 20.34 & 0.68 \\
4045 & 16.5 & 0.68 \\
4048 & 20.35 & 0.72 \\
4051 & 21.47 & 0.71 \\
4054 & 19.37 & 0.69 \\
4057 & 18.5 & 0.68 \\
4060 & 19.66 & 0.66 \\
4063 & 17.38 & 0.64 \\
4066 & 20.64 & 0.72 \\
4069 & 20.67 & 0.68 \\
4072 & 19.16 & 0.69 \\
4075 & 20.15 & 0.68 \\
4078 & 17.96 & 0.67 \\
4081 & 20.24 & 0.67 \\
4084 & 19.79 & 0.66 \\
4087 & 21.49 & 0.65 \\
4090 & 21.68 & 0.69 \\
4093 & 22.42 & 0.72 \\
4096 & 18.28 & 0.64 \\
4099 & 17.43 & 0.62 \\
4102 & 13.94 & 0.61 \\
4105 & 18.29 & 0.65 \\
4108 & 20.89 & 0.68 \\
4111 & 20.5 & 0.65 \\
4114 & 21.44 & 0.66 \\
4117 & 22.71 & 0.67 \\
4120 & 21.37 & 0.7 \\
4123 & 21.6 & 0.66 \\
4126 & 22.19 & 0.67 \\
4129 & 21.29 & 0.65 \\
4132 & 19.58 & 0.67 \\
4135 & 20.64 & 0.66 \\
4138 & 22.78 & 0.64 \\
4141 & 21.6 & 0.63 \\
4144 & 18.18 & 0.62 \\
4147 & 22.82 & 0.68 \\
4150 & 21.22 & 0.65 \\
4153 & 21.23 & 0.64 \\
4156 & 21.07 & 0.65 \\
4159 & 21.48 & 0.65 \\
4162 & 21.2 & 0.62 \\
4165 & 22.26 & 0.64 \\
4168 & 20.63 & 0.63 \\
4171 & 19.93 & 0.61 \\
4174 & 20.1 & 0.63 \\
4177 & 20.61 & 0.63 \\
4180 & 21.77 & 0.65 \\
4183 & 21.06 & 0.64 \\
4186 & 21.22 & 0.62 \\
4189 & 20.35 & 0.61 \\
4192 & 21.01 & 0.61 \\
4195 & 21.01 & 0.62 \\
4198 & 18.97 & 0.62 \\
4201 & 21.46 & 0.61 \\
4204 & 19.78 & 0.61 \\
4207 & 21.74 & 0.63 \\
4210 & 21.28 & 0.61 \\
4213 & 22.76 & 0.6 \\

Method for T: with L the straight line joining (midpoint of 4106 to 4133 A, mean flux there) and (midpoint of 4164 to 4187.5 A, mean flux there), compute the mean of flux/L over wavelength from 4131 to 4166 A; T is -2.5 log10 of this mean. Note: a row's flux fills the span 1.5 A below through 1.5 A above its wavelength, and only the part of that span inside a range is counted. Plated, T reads 0.00 mag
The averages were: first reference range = 21.3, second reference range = 20.9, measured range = 21.2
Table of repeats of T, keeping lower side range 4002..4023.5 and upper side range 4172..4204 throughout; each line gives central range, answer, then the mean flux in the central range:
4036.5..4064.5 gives 0.08 mag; 19.4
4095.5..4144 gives 0.03 mag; 20.3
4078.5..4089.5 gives 0.02 mag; 20.4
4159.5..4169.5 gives -0.03 mag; 21.4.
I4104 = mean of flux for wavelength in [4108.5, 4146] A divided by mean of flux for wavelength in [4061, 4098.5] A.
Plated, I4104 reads 1.06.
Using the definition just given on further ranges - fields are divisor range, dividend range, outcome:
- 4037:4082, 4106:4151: 1.09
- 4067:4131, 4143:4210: 1.04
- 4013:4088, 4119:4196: 1.06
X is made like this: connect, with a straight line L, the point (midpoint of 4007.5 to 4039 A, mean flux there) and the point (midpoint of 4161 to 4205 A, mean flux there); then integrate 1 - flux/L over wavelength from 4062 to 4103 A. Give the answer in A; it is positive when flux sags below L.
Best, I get 2.59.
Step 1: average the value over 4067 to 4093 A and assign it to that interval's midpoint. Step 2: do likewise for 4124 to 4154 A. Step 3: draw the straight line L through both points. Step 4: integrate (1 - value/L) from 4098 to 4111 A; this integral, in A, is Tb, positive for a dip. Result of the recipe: 1.7 A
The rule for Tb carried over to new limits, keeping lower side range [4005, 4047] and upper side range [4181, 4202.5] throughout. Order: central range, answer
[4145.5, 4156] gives -0.5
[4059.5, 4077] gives 0.7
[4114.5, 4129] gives -1.0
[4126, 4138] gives -0.3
